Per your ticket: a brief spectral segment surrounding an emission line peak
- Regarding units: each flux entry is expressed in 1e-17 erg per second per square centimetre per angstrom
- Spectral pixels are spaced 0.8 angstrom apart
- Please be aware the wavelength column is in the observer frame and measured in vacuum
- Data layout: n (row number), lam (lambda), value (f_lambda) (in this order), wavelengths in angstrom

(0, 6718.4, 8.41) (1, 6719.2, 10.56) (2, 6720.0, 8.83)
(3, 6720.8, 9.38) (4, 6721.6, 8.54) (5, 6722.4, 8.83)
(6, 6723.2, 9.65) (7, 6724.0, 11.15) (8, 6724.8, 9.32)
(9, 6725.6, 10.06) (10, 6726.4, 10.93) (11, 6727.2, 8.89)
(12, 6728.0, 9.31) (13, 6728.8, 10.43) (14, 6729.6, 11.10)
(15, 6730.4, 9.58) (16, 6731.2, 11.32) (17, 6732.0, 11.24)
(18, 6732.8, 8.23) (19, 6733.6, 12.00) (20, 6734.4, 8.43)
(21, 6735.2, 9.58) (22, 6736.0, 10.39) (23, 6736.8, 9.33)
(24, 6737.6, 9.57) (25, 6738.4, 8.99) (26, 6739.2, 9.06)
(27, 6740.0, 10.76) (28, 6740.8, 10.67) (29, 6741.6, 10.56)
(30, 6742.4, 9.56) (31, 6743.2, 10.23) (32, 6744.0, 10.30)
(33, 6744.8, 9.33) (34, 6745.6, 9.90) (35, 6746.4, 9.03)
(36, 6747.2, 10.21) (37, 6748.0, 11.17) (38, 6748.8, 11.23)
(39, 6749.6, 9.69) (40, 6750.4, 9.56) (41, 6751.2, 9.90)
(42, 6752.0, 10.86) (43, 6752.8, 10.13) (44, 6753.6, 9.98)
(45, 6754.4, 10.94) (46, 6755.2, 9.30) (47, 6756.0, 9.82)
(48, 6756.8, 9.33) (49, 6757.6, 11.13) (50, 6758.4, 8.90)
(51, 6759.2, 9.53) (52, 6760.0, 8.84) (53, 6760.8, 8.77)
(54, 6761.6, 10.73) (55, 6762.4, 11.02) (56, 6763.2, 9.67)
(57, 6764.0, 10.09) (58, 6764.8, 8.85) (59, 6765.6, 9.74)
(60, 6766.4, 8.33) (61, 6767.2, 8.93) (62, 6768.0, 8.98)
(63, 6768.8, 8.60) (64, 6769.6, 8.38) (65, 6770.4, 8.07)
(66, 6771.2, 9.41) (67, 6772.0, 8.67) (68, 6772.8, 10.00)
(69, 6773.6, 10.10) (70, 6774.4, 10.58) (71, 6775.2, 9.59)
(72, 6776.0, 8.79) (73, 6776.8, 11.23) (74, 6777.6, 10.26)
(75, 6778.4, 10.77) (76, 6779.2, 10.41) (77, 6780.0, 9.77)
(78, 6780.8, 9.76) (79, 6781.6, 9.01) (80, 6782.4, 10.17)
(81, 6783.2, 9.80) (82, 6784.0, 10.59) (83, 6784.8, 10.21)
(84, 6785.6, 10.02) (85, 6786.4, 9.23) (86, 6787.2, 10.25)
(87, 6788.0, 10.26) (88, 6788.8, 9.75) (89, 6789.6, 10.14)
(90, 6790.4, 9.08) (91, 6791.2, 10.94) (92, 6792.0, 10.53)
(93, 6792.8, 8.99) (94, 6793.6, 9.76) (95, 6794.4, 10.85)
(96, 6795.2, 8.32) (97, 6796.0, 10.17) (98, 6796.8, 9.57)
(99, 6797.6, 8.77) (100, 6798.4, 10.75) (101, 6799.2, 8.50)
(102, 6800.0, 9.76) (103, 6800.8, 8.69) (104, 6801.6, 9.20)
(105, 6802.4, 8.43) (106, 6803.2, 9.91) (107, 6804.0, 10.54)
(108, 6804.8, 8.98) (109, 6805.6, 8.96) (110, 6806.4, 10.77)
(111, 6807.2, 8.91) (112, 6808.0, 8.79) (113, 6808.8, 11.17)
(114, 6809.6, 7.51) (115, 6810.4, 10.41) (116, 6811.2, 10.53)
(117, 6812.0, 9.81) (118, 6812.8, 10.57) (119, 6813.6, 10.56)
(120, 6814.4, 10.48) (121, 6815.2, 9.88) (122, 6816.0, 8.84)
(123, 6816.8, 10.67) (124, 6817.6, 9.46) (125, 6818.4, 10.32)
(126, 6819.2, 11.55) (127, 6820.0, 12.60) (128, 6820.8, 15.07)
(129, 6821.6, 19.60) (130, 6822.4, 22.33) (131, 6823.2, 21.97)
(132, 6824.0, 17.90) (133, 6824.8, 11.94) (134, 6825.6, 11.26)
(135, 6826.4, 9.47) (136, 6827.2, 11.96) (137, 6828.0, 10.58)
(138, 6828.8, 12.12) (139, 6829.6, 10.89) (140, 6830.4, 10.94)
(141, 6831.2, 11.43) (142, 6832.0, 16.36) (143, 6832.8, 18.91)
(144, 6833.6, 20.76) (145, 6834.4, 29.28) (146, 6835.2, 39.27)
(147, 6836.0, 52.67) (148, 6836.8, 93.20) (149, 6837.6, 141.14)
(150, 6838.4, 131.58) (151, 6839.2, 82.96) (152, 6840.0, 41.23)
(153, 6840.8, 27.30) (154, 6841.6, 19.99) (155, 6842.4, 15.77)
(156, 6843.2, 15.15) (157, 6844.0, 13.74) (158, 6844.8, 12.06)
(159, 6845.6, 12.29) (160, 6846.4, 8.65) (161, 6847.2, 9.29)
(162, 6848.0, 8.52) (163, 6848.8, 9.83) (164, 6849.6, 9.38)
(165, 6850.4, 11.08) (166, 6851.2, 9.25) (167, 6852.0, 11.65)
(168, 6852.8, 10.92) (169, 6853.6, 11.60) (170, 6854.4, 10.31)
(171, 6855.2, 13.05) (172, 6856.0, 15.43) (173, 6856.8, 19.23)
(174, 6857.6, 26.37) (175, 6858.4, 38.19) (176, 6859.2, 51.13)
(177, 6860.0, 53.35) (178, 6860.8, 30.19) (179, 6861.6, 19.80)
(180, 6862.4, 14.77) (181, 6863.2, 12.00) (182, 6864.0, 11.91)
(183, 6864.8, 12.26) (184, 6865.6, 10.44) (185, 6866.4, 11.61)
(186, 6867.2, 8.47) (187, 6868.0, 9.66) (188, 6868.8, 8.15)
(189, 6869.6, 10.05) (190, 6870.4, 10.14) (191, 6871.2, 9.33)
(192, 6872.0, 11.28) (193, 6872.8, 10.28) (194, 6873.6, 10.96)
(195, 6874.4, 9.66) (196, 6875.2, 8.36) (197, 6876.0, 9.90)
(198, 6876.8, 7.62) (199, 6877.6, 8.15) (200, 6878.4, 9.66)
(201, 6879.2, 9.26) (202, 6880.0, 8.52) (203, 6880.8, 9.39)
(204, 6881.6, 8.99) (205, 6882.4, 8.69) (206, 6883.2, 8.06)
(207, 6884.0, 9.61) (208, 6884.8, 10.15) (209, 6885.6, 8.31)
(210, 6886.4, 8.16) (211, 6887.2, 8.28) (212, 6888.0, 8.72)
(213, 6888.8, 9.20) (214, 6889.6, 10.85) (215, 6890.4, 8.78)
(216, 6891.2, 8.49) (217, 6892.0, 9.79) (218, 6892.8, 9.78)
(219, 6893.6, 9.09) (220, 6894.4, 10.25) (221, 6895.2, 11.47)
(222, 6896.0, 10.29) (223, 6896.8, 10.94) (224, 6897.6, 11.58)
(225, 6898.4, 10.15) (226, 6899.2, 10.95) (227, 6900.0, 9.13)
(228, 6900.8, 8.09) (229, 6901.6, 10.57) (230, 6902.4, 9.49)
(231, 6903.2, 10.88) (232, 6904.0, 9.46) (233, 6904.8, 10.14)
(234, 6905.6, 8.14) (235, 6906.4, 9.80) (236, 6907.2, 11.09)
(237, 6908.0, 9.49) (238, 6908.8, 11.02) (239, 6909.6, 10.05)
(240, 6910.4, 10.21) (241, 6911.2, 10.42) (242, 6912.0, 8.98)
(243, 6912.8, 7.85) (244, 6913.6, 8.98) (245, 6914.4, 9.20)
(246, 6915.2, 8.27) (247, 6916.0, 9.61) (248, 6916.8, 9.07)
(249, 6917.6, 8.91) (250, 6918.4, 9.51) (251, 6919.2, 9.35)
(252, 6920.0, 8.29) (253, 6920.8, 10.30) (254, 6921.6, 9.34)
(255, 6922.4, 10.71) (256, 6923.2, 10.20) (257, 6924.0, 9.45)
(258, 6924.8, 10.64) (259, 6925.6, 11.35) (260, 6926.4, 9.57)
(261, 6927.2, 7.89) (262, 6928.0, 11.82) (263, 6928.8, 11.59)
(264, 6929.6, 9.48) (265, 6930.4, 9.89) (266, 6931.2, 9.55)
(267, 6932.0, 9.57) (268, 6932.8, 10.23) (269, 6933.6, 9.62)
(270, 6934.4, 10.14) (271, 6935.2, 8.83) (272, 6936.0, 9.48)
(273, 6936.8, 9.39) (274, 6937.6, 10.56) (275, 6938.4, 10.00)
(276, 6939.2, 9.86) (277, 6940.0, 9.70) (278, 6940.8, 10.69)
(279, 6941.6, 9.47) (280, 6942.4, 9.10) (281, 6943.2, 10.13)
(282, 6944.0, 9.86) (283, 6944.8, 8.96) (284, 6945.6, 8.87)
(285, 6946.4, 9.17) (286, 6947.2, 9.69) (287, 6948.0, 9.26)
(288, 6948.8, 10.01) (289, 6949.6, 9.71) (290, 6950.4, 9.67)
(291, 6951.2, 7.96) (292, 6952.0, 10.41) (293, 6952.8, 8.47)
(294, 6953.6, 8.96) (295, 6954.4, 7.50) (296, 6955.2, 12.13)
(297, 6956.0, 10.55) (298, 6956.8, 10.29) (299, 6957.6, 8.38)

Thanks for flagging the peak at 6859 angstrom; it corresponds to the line [N II]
